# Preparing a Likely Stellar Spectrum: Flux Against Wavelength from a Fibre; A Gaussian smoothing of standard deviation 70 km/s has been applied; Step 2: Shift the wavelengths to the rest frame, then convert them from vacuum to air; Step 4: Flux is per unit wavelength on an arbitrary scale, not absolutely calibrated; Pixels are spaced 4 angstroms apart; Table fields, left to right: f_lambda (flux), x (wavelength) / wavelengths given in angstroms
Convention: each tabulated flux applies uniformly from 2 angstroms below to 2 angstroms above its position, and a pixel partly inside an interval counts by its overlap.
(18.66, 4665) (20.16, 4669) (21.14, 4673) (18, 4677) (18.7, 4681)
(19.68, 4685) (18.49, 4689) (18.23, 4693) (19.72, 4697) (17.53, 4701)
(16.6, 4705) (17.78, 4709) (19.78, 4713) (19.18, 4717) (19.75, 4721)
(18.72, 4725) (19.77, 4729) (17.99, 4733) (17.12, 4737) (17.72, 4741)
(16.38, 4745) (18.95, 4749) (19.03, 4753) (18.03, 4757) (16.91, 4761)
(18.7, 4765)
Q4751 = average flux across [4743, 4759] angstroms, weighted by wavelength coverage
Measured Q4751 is 18.1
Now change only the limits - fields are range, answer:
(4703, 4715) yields 18.1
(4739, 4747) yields 17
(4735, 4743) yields 17.4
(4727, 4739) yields 18.3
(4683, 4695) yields 18.8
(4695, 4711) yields 17.9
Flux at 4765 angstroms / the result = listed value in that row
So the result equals 18.7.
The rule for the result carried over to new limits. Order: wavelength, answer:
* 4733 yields 17.99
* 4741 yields 17.72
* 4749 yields 18.95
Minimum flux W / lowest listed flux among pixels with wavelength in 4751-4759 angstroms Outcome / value 18.03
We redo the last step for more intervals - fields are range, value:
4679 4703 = 17.53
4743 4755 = 16.38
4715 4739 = 17.12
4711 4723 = 19.18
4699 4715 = 16.6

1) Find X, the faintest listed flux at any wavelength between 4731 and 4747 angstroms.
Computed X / 16.38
